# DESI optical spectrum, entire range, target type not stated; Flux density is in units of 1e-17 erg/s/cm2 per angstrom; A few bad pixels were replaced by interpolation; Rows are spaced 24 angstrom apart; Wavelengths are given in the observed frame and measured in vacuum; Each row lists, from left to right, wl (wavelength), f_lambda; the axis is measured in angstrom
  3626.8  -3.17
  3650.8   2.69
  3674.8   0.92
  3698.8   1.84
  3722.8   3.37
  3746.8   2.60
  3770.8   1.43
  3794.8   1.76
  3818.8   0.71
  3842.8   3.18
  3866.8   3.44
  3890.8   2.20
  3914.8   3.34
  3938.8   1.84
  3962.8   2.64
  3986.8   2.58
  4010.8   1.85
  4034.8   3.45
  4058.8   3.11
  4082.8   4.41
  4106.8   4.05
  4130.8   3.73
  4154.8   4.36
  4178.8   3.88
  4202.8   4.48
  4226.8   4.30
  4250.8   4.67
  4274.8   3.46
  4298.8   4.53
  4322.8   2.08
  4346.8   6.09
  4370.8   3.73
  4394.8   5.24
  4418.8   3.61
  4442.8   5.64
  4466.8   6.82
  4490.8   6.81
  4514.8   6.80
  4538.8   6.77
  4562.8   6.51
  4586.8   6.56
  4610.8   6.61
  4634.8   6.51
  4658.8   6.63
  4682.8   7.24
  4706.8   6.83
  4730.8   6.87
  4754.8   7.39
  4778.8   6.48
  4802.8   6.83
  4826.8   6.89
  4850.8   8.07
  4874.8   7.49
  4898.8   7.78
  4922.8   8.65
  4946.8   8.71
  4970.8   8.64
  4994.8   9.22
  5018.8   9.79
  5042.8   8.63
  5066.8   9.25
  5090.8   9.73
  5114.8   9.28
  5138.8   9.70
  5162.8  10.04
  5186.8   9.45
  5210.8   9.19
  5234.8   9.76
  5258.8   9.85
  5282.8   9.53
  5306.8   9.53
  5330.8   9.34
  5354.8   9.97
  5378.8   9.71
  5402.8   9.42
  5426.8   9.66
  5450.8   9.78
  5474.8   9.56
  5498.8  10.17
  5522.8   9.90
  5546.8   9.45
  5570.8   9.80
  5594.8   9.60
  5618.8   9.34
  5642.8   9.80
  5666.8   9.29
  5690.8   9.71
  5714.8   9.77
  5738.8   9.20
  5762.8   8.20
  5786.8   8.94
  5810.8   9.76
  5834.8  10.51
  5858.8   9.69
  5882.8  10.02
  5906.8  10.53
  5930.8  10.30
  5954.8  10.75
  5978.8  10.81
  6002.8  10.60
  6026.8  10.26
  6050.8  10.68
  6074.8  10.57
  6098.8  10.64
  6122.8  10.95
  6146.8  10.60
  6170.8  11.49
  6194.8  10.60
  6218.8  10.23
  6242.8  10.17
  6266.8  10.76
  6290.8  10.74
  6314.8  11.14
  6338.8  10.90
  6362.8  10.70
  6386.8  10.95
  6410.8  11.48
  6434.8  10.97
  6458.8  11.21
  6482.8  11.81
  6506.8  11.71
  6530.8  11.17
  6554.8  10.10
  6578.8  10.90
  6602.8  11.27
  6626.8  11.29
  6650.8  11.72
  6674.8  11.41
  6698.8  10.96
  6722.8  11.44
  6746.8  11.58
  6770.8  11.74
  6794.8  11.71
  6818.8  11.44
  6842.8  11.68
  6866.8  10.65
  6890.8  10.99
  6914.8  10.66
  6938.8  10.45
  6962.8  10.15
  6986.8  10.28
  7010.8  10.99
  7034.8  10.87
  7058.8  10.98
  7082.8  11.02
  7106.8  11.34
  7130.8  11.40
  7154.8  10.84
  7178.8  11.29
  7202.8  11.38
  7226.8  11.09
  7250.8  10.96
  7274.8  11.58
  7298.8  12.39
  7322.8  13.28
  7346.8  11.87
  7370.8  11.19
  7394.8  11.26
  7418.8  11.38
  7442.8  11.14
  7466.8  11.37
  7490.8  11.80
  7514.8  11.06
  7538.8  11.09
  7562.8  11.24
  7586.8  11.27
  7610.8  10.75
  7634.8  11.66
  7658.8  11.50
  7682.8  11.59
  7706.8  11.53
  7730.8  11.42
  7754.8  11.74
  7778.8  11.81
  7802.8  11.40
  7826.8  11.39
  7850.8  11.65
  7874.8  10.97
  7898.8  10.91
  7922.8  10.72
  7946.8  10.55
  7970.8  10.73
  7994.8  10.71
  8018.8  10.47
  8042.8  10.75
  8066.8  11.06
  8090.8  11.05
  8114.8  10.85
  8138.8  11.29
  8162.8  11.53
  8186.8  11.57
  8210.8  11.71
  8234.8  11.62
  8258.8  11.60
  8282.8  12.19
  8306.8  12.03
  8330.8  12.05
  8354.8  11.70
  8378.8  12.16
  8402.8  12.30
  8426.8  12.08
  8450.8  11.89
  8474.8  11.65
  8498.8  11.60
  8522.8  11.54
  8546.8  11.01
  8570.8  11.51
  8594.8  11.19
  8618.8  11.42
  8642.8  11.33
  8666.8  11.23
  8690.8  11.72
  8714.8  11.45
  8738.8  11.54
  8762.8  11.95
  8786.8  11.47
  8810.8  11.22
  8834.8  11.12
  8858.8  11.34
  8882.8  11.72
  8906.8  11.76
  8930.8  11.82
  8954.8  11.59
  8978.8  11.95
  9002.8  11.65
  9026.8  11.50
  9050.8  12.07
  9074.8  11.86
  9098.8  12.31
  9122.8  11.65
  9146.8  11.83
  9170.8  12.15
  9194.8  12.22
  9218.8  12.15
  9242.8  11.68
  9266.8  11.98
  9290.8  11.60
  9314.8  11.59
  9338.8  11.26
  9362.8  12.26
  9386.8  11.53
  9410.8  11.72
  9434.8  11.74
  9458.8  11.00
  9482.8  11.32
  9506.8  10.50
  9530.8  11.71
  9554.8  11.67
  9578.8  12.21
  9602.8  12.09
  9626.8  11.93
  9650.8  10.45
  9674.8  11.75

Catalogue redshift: 0.114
